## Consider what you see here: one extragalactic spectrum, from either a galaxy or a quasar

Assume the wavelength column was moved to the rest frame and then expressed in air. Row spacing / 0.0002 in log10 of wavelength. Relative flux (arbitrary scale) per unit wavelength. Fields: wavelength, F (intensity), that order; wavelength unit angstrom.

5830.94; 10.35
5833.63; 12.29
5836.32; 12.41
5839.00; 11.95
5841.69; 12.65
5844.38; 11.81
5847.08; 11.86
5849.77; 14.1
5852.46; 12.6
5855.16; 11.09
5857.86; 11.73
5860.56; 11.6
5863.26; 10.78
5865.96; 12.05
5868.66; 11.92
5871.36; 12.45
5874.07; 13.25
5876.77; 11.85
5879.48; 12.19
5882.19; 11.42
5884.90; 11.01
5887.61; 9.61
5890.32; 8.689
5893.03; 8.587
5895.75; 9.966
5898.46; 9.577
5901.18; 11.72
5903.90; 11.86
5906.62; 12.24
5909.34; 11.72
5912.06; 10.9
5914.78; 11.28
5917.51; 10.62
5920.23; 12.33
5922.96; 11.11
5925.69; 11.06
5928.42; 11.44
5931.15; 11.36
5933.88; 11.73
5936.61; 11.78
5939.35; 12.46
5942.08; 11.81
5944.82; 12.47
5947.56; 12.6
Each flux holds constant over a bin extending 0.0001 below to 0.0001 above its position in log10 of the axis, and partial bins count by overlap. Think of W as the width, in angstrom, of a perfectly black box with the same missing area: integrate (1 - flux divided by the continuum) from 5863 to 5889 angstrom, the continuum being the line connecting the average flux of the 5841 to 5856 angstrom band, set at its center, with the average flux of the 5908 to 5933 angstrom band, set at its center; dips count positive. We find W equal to 0.6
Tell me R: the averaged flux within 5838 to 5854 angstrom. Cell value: 12.5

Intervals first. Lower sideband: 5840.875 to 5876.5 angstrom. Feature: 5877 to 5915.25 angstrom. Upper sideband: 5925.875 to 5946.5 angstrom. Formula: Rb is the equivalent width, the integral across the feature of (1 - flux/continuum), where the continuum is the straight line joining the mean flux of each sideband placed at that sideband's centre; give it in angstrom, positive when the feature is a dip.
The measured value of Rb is 3.8 angstrom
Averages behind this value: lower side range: 12.1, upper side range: 11.8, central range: 10.8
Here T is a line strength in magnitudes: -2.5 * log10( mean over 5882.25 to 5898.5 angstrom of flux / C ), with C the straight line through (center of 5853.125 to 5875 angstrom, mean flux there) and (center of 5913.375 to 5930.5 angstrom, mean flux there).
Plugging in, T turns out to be 0.19 mag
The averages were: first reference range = 11.9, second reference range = 11.3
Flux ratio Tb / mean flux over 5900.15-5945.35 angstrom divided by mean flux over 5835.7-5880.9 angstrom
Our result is 0.96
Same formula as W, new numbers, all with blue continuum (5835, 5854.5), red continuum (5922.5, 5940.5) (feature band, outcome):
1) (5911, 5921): 0.4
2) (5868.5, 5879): -0.2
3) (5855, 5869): 0.8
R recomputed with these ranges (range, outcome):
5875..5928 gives 11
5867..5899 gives 10.9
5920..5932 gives 11.4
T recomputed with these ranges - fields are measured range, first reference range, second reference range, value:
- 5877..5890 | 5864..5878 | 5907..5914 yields 0.10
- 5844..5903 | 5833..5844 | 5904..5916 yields 0.06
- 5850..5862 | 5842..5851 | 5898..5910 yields 0.04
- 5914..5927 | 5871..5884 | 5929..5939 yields 0.05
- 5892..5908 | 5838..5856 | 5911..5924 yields 0.08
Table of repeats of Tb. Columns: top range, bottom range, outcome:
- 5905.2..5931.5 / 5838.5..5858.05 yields 0.93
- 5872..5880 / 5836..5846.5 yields 1.02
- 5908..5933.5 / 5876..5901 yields 1.09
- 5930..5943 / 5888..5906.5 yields 1.16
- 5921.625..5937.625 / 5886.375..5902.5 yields 1.18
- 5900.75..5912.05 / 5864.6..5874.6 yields 0.95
